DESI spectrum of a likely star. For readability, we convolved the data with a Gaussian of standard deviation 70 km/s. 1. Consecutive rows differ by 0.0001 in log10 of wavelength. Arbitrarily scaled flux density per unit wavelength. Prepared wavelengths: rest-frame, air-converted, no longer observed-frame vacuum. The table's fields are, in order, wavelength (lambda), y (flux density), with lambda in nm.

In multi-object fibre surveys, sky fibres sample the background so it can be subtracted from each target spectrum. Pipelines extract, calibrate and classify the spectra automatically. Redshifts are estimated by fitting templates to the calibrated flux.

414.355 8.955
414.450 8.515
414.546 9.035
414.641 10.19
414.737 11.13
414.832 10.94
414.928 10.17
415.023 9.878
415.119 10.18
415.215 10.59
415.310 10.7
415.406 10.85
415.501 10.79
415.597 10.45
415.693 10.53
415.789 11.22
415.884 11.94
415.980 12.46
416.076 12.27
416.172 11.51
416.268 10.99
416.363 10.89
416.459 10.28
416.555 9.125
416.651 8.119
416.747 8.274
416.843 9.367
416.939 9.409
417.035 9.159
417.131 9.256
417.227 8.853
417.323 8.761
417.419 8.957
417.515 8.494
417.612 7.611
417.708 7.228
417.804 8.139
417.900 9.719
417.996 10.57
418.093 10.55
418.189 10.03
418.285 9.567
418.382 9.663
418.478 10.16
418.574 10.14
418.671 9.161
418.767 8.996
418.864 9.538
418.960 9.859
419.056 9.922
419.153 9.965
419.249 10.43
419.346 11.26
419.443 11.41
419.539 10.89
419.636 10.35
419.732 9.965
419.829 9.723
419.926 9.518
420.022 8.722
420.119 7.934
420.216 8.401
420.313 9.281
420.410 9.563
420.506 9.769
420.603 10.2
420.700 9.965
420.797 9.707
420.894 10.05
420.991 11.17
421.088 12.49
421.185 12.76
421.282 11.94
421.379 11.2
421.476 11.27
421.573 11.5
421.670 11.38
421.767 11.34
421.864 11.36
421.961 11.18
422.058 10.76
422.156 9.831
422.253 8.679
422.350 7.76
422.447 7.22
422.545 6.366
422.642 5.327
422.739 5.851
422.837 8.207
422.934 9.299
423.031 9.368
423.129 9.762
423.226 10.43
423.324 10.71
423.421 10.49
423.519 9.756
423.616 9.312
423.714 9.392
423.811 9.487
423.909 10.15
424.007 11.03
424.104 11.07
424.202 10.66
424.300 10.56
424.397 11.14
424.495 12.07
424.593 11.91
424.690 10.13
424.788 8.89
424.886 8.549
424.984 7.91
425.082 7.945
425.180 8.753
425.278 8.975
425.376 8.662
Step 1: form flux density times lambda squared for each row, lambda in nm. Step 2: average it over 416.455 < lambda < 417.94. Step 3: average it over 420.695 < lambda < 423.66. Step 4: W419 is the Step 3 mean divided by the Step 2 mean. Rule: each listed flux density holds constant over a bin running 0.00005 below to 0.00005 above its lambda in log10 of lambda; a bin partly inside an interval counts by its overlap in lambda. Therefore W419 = 1.16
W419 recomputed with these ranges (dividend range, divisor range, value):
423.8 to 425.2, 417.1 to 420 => 1.07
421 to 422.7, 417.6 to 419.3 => 1.08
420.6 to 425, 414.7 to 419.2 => 1.04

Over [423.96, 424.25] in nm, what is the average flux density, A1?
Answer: 10.9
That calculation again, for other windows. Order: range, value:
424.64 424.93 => 9.23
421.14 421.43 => 12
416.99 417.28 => 9.09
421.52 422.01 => 11.4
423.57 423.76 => 9.33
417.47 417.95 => 8.25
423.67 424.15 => 10.2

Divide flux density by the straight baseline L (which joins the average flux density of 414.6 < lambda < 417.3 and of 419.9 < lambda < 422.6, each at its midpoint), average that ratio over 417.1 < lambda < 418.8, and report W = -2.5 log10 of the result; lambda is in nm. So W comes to 0.11 mag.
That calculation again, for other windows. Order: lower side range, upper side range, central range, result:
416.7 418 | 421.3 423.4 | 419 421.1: -0.09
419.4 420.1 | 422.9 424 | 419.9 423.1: 0.03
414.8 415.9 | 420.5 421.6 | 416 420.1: 0.12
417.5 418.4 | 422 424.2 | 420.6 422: -0.22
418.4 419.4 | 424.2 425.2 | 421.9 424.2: 0.07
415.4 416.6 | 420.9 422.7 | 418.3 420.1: 0.07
